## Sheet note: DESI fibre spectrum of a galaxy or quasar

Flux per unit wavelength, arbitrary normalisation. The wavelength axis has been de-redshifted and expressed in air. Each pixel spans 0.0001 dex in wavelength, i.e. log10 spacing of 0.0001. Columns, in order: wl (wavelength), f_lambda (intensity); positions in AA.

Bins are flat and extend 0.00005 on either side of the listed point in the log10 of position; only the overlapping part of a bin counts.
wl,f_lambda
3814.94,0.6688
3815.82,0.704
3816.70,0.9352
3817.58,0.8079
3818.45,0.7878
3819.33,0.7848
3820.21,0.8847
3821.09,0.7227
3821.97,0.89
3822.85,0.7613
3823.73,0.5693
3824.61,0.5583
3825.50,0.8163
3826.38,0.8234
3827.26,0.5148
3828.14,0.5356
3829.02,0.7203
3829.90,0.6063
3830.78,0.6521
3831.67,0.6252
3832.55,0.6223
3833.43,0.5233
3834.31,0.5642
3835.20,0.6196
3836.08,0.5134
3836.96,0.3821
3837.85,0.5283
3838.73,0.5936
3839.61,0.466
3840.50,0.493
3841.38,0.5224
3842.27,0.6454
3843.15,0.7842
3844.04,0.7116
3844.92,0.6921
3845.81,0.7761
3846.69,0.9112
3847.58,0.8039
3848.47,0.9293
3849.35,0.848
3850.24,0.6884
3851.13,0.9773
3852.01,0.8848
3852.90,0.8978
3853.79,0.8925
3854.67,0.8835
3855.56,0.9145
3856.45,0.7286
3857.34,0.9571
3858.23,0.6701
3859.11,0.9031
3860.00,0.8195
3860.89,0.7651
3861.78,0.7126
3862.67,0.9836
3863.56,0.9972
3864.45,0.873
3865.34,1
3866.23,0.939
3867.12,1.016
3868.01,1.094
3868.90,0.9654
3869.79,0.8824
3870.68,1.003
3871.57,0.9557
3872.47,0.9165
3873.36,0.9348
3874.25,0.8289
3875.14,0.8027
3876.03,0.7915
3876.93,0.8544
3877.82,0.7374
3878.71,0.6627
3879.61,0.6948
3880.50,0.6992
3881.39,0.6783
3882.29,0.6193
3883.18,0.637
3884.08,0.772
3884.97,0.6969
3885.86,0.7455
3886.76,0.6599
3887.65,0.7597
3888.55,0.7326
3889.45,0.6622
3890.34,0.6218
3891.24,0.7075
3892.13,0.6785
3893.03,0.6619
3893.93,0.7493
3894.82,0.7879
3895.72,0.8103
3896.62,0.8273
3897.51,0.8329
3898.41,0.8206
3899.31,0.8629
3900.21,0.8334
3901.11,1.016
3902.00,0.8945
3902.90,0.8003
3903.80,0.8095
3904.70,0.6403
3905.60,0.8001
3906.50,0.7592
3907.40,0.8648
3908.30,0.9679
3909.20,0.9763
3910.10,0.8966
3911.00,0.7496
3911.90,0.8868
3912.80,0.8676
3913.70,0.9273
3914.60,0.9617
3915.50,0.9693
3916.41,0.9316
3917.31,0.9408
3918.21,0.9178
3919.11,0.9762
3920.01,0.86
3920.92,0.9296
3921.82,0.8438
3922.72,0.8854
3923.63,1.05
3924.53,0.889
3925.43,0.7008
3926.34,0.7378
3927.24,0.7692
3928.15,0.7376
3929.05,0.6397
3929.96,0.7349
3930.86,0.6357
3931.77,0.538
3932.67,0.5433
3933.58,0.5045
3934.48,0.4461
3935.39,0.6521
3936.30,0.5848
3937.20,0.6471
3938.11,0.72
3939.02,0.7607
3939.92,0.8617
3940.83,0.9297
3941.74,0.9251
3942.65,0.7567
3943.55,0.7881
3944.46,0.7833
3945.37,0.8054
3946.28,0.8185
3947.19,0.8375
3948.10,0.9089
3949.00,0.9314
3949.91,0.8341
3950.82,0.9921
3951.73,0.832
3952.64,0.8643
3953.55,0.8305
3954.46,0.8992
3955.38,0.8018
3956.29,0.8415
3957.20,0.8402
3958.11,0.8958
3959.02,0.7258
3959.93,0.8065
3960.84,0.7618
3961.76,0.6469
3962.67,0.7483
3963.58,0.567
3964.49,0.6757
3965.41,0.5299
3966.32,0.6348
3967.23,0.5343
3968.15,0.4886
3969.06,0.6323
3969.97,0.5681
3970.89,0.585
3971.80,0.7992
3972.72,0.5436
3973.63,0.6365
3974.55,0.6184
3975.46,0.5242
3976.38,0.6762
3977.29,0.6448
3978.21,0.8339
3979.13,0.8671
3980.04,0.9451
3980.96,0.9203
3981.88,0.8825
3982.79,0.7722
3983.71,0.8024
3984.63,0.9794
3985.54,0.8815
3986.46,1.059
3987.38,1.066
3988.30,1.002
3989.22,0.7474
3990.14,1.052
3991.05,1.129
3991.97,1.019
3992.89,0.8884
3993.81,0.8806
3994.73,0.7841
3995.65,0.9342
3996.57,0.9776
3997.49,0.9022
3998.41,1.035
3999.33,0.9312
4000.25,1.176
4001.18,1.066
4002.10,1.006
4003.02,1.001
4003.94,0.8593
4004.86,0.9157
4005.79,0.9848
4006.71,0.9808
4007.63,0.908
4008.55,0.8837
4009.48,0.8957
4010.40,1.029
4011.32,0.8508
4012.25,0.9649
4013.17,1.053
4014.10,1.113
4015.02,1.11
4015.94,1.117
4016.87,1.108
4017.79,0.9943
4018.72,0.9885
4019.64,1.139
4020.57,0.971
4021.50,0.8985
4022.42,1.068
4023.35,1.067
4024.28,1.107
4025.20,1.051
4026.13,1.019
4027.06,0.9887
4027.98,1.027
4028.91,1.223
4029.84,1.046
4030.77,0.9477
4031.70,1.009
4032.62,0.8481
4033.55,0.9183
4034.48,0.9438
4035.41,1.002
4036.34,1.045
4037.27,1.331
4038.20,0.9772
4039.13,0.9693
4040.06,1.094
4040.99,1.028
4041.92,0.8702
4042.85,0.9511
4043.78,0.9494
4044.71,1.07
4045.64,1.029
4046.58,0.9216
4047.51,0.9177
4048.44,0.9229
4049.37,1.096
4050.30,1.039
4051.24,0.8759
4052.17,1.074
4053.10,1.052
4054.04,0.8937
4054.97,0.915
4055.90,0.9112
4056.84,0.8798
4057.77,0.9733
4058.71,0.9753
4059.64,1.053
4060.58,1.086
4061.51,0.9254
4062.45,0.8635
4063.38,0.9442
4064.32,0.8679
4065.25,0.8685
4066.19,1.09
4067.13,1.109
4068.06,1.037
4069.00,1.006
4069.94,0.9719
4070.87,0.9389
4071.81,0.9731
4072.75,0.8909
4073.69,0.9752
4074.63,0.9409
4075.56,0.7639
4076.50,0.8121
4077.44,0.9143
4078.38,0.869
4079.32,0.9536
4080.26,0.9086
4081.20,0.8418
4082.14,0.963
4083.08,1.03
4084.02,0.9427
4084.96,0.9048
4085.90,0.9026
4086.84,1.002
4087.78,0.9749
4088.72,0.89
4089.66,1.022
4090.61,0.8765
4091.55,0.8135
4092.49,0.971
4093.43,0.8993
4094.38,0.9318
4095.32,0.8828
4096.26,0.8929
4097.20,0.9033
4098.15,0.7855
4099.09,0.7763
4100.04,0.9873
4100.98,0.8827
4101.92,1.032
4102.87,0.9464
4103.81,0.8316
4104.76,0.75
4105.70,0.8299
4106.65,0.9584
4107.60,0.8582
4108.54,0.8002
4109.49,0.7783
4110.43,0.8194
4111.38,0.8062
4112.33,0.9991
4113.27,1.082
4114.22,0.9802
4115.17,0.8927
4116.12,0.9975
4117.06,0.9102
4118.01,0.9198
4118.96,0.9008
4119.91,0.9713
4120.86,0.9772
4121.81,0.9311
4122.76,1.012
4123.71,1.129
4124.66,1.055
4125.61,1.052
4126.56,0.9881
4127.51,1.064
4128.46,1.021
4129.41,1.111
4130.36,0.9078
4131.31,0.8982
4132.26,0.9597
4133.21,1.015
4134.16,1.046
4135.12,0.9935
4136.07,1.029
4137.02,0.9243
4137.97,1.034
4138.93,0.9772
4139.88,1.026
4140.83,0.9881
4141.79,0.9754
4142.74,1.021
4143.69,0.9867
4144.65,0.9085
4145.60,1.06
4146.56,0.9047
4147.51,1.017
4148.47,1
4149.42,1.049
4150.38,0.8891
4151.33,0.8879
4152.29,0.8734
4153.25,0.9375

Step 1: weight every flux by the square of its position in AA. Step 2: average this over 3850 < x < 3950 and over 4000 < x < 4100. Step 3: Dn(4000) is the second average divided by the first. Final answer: 1.3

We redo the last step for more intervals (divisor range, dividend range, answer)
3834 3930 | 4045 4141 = 1.31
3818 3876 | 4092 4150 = 1.42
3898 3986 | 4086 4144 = 1.32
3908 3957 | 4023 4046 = 1.32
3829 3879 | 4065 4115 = 1.32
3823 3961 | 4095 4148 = 1.36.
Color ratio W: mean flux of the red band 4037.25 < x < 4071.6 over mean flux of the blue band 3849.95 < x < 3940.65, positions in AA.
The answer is 1.2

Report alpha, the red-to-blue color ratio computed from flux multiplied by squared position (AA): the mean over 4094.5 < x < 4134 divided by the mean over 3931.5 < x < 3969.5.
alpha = 1.37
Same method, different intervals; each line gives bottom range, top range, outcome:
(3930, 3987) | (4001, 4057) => 1.38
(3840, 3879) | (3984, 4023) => 1.26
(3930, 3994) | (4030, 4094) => 1.30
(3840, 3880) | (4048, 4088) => 1.26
